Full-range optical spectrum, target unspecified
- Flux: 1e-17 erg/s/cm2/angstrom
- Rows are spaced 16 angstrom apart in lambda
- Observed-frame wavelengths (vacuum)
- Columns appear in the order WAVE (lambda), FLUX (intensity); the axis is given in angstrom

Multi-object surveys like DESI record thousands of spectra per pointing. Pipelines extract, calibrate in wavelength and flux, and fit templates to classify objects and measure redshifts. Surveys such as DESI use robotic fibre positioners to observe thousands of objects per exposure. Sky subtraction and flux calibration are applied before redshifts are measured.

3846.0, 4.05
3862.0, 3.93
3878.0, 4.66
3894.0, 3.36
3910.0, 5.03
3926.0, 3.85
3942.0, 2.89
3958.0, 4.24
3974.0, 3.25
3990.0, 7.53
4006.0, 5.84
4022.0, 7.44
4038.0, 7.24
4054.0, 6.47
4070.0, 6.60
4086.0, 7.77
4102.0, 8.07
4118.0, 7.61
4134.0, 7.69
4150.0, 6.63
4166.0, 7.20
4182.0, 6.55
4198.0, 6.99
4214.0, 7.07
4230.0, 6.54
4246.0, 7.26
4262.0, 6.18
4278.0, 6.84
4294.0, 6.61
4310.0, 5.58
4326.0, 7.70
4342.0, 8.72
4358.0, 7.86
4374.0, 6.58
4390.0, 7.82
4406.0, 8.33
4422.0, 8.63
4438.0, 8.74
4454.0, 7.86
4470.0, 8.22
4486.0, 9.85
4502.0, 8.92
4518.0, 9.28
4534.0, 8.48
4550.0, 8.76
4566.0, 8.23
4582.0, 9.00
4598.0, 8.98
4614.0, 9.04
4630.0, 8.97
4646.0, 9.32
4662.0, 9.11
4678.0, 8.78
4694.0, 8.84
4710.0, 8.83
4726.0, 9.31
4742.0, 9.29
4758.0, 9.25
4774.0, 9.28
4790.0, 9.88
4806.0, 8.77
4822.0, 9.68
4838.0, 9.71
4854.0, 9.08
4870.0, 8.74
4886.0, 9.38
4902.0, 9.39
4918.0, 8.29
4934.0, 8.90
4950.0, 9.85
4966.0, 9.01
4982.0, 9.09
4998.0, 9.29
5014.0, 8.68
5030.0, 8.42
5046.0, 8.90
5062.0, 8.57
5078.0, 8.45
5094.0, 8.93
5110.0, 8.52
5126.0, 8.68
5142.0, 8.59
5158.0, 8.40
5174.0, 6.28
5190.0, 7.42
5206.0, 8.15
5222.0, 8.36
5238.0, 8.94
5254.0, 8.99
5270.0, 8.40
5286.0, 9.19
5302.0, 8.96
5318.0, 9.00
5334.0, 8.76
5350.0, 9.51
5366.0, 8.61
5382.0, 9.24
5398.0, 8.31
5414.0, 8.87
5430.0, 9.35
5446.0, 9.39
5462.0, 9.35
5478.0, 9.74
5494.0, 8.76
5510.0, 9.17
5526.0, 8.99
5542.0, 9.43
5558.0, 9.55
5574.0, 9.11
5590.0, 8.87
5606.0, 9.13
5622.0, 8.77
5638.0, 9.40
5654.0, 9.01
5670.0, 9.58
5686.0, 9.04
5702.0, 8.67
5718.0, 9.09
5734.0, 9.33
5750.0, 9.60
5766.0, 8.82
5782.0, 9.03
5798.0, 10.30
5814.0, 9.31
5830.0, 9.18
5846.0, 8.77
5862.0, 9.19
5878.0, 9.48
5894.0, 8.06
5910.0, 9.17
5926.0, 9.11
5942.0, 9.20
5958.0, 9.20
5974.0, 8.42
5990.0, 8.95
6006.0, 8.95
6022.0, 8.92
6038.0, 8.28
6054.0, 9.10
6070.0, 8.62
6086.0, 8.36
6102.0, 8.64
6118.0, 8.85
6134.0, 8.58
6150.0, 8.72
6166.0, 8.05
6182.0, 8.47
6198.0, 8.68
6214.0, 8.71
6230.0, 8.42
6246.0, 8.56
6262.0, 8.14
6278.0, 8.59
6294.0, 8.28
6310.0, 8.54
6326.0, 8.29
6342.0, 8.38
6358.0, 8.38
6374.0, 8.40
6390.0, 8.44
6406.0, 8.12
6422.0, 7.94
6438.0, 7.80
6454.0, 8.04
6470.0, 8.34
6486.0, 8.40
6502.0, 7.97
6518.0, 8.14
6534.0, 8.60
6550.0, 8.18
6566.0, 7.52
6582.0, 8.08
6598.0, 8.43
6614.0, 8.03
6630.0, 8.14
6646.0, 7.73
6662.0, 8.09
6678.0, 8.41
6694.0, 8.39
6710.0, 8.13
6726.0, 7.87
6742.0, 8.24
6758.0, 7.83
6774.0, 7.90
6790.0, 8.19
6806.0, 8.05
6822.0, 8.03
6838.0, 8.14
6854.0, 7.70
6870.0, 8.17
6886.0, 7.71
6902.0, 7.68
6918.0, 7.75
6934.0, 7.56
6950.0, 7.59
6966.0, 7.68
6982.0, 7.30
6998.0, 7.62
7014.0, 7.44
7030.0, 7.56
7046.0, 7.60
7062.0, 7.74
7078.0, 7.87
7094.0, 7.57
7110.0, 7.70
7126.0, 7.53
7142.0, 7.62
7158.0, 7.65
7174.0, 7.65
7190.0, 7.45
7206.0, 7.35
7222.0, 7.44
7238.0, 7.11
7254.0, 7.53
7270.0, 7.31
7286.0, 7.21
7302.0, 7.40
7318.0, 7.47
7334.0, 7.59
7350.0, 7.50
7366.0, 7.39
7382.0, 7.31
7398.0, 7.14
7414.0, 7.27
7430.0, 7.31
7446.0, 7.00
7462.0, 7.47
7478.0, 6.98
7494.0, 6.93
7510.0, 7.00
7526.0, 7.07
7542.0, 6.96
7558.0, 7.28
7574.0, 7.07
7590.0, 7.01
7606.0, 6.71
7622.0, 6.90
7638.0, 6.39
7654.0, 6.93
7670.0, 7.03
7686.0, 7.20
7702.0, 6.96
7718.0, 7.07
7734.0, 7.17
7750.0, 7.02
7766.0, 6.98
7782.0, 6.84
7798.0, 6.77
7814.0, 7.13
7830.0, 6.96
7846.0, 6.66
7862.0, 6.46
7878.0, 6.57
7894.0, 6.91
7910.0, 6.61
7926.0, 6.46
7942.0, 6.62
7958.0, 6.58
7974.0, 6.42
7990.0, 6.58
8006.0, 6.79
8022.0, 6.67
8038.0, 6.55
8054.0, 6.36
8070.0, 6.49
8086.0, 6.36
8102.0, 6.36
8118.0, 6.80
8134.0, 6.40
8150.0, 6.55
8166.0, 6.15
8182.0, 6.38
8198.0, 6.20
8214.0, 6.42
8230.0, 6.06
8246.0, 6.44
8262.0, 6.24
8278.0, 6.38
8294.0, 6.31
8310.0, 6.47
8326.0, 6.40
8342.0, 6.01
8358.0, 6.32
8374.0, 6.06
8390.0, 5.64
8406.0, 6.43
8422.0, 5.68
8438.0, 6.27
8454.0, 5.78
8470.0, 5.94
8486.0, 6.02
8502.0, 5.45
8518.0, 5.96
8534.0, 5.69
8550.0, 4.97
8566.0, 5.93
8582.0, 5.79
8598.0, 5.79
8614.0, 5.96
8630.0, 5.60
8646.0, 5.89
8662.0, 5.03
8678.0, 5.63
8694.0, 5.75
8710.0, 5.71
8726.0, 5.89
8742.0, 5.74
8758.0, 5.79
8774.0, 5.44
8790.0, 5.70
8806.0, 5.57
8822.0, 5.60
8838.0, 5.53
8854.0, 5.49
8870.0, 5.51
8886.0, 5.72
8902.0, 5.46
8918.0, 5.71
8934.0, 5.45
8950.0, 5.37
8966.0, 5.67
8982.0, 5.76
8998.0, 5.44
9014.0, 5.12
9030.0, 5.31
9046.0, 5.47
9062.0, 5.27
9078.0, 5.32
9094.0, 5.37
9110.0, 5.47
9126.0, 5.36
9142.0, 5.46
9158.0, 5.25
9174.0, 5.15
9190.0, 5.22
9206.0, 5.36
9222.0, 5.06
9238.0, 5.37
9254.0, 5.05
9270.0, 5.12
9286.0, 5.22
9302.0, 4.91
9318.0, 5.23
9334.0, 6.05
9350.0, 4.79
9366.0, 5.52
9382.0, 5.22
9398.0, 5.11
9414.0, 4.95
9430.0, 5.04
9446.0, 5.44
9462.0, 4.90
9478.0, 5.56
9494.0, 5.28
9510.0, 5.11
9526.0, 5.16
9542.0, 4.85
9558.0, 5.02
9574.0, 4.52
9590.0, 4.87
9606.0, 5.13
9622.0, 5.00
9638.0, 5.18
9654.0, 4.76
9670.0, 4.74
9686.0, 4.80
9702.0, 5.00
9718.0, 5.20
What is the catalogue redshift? 0.000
